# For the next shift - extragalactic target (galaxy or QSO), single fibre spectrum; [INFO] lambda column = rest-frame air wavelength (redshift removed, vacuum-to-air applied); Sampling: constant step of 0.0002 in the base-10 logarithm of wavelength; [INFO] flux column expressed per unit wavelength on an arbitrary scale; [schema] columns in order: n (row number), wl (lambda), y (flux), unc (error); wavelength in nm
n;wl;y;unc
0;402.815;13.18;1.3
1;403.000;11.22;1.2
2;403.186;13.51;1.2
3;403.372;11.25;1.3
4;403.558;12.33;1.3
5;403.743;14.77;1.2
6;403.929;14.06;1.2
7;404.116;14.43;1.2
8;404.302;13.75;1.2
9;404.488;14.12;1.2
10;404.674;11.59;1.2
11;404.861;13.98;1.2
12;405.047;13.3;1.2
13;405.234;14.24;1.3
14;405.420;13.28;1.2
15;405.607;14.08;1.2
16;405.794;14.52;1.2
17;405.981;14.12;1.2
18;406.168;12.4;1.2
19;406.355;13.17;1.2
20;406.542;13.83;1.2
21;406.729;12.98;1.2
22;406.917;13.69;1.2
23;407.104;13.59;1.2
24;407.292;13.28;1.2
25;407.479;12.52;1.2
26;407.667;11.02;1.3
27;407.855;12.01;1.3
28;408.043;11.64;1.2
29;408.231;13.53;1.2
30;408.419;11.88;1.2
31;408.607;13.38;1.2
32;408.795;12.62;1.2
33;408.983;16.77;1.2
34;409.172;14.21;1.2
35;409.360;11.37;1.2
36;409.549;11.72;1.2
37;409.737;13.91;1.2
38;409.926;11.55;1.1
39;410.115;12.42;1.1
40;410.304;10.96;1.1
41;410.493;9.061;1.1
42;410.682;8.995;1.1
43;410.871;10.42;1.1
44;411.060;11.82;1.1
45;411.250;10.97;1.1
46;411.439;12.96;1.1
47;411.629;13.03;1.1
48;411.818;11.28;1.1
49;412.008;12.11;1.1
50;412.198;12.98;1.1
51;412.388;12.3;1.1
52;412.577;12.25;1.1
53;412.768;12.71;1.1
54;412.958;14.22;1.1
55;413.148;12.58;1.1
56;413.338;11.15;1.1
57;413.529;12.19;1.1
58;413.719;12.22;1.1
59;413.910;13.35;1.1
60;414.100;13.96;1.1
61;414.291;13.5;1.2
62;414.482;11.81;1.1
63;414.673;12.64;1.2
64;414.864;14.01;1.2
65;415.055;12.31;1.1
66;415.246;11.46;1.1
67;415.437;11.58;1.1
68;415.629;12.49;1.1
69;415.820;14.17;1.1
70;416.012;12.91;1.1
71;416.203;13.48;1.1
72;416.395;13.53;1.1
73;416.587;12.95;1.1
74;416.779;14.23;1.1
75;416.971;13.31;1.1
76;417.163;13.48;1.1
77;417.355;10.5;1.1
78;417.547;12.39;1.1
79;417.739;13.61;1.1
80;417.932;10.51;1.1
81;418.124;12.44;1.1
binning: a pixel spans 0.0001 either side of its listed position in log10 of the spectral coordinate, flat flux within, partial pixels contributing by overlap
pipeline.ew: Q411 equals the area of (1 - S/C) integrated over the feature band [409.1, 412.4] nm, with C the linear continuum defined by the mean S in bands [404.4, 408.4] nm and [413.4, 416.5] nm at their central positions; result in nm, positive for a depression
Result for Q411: 0.31 nm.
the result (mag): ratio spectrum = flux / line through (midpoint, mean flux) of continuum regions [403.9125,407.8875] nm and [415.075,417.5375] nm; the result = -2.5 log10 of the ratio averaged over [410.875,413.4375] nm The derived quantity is 0.07 mag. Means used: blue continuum 13.4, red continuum 12.8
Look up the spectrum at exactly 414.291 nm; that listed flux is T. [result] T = 13.5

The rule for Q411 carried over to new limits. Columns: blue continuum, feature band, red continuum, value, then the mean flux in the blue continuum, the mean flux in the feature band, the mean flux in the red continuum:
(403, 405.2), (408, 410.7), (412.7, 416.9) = 0.15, 13.3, 12.4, 12.9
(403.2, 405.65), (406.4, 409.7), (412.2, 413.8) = 0.02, 13.5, 13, 12.5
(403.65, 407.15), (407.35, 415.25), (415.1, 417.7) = 0.52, 13.7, 12.3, 12.8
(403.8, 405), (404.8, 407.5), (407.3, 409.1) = -0.05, 13.7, 13.6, 12.9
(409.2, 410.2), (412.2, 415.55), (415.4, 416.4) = 0.05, 12.3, 12.6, 13.1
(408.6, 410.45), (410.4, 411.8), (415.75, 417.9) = 0.19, 12.8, 11.1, 13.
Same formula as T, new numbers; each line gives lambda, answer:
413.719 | 12.22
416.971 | 13.31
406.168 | 12.4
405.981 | 14.12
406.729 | 12.98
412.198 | 12.98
